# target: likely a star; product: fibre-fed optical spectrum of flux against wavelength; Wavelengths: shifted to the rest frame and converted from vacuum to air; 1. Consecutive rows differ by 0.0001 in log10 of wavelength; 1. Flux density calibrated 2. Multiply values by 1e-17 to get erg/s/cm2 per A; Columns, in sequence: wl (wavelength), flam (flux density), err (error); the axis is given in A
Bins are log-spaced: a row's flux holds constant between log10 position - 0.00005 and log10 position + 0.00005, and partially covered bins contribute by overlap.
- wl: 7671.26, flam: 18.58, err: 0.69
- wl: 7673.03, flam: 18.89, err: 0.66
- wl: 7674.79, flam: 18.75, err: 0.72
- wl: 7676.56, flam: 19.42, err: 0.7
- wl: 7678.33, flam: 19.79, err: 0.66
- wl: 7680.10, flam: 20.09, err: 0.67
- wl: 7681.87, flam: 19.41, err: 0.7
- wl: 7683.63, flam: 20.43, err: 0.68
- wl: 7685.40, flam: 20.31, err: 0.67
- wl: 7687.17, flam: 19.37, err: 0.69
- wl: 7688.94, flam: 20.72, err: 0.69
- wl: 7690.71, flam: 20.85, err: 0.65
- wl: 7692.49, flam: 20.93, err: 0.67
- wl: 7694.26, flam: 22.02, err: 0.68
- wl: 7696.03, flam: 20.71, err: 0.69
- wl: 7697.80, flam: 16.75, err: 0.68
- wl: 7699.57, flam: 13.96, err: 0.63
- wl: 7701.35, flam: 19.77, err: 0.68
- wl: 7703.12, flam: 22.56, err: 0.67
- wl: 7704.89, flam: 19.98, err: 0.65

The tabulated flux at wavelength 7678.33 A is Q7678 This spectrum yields 19.79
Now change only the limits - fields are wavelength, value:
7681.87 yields 19.41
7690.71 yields 20.85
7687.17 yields 19.37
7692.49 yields 20.93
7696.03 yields 20.71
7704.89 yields 19.98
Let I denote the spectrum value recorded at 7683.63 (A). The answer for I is 20.43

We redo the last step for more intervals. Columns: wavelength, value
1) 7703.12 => 22.56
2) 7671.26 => 18.58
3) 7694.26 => 22.02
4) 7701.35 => 19.77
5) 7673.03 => 18.89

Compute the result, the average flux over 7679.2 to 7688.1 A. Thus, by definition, 19.9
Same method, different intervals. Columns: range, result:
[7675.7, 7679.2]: 19.6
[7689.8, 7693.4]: 20.9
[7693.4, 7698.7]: 19.8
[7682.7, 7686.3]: 20.4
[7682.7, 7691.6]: 20.3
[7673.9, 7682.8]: 19.5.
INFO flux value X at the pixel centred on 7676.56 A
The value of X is 19.42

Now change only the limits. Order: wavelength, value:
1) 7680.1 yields 20.09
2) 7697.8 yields 16.75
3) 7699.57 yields 13.96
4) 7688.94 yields 20.72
